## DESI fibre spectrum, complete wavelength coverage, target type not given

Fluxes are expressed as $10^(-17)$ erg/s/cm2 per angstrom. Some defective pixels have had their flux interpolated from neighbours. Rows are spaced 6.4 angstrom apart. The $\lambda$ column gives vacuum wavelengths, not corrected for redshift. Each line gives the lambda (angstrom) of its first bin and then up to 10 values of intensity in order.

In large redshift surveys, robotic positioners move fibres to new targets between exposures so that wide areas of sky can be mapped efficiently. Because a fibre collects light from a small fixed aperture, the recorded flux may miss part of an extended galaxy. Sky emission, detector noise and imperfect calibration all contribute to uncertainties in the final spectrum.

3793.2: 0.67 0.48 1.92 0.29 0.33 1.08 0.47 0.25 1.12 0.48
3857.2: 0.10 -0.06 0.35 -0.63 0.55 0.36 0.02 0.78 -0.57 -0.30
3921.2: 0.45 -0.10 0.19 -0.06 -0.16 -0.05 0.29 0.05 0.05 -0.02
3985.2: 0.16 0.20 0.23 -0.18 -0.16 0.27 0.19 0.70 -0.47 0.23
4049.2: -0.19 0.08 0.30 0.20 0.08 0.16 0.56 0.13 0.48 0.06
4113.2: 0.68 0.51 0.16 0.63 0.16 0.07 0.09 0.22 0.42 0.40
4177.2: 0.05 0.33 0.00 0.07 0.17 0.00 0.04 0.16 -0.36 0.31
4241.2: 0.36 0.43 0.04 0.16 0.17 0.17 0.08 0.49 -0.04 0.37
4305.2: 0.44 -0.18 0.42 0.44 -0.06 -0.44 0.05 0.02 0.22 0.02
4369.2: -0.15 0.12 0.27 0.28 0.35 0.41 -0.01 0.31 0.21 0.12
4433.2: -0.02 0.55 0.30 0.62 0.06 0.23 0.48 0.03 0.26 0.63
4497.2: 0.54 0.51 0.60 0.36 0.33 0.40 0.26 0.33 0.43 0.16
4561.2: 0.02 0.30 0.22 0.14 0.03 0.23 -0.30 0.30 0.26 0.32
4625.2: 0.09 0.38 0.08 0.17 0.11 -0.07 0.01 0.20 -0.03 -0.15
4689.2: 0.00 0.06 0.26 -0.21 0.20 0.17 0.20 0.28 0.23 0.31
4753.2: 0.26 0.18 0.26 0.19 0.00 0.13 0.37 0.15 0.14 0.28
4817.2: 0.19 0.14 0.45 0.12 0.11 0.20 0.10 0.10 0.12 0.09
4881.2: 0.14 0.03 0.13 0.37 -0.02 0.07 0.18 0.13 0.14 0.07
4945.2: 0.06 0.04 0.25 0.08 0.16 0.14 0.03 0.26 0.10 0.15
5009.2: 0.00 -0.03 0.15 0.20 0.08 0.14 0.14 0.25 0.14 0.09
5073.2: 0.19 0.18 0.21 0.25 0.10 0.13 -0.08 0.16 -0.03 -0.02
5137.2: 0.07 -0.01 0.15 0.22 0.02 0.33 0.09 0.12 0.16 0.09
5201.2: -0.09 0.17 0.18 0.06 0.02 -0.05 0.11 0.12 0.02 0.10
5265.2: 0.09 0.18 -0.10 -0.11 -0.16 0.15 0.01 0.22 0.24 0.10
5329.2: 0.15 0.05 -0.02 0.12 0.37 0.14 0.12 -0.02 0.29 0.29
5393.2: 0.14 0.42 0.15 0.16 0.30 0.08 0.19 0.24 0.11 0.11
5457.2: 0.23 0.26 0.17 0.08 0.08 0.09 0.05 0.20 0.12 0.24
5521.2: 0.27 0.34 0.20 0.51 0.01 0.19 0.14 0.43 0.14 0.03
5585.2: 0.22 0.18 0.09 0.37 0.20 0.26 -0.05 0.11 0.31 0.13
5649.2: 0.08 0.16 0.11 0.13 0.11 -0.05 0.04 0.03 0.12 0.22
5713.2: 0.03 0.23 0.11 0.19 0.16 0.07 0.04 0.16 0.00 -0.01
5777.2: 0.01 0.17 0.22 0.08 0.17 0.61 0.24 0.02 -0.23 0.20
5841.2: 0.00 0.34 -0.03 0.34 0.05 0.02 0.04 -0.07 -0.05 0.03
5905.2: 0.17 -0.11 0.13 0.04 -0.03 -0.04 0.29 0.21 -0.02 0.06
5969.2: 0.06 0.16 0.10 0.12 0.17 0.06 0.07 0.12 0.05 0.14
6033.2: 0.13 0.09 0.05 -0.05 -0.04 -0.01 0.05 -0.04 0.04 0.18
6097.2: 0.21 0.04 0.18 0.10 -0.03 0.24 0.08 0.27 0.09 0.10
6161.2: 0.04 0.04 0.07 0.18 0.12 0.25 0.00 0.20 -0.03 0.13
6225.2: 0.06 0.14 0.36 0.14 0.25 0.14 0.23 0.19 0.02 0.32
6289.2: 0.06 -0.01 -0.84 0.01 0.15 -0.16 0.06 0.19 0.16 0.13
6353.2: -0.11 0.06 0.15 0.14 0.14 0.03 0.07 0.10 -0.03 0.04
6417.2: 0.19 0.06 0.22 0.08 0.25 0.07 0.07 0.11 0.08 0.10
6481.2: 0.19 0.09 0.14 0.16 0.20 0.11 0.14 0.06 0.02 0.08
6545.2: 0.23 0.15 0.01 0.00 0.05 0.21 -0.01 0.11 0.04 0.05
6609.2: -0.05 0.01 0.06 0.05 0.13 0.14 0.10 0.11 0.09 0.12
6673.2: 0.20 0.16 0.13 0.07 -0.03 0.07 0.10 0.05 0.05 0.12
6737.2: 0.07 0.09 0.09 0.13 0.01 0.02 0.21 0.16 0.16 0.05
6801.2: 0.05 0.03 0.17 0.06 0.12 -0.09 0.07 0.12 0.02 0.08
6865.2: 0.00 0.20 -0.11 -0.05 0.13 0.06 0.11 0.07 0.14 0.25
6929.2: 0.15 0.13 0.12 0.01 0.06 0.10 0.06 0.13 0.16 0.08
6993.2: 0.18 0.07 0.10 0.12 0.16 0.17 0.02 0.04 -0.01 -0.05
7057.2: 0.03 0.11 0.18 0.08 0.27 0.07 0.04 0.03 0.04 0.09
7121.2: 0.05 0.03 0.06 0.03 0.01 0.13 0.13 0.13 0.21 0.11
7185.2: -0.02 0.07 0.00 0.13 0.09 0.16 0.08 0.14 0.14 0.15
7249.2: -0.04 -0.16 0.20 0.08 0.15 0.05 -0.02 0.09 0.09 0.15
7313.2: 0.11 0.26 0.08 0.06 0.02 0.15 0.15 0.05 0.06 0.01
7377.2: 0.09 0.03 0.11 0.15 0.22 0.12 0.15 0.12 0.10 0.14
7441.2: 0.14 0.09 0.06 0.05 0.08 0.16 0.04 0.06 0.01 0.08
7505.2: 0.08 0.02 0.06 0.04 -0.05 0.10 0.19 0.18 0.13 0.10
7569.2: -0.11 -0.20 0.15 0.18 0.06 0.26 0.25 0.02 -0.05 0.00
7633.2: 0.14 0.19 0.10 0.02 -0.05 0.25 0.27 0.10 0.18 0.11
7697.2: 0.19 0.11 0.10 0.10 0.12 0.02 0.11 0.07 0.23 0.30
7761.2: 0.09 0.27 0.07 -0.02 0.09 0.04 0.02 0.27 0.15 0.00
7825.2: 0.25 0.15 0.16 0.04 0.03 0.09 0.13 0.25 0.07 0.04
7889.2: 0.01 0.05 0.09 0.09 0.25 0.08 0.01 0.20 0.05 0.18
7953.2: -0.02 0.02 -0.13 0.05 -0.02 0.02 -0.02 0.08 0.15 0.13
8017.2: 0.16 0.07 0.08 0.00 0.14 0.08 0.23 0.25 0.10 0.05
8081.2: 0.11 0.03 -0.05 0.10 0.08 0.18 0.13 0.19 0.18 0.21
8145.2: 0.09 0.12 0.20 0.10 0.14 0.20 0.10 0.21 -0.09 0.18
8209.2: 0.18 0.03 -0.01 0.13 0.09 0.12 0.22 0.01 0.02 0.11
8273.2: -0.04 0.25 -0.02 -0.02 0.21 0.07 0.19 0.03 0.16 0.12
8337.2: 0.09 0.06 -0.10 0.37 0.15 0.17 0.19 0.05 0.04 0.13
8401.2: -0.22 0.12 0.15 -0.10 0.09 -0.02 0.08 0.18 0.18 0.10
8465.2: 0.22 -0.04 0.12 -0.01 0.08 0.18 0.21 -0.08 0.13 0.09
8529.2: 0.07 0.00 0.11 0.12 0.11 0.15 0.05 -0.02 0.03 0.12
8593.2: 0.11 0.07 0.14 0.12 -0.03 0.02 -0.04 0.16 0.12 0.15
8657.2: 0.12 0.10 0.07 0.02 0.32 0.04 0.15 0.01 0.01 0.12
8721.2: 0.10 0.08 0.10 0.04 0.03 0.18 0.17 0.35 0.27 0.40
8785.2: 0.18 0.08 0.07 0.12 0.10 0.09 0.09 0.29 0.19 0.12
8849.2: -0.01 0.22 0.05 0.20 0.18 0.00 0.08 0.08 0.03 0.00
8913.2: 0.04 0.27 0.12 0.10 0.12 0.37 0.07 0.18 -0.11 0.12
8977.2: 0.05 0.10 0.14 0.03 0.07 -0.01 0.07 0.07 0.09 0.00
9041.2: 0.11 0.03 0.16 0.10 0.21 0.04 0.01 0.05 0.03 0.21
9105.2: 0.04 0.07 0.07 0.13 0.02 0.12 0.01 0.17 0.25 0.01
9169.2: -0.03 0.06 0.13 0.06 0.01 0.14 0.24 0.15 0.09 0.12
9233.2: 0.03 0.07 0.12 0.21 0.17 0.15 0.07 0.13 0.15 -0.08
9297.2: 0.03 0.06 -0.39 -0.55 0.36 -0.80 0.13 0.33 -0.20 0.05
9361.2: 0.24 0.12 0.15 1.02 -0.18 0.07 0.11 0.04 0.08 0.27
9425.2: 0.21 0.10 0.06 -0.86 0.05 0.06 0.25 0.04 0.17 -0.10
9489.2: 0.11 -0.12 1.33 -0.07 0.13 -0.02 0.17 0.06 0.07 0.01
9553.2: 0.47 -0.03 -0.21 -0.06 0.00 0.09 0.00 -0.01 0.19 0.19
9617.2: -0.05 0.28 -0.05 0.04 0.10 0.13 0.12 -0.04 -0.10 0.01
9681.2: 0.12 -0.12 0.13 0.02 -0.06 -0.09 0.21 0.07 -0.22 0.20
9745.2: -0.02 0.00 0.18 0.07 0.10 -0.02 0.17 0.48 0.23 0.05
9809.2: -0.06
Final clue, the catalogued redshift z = 1.91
